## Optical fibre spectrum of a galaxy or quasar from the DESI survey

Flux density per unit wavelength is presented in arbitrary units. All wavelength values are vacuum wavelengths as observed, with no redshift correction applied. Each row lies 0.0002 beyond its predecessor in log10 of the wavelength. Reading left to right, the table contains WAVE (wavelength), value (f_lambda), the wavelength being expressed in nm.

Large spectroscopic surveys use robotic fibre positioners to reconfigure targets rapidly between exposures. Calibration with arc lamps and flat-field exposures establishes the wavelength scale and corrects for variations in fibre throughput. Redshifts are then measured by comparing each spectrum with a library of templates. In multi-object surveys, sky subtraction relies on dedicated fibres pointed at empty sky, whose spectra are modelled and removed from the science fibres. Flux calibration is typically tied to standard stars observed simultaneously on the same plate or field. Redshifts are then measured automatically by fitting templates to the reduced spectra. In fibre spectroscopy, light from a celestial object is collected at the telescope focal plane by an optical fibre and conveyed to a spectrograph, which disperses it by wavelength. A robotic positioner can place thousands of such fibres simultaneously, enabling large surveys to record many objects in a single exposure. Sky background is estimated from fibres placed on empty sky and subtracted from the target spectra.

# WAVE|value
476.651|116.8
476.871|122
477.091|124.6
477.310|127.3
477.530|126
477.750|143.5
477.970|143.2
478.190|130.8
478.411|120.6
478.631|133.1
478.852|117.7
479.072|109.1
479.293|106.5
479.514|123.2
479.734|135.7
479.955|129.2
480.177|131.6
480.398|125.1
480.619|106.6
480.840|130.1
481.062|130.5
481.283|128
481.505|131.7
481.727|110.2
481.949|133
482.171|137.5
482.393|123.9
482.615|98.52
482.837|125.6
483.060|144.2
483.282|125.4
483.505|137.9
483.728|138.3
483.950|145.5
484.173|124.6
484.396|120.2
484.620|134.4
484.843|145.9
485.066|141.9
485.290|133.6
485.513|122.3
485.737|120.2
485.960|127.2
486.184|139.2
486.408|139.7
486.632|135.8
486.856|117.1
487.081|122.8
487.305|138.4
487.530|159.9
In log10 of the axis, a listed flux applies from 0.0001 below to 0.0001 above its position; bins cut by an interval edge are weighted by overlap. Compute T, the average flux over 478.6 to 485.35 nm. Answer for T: 128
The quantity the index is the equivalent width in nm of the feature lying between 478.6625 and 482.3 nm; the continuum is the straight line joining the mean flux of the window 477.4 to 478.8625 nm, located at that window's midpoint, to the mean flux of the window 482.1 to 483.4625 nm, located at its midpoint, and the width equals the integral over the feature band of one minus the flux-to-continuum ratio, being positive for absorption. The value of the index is 0.12 nm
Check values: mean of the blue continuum 131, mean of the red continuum 126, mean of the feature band 124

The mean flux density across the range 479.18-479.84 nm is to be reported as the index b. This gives 122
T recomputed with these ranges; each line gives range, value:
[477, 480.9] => 126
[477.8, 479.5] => 124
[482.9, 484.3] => 135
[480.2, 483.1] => 125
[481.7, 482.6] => 125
